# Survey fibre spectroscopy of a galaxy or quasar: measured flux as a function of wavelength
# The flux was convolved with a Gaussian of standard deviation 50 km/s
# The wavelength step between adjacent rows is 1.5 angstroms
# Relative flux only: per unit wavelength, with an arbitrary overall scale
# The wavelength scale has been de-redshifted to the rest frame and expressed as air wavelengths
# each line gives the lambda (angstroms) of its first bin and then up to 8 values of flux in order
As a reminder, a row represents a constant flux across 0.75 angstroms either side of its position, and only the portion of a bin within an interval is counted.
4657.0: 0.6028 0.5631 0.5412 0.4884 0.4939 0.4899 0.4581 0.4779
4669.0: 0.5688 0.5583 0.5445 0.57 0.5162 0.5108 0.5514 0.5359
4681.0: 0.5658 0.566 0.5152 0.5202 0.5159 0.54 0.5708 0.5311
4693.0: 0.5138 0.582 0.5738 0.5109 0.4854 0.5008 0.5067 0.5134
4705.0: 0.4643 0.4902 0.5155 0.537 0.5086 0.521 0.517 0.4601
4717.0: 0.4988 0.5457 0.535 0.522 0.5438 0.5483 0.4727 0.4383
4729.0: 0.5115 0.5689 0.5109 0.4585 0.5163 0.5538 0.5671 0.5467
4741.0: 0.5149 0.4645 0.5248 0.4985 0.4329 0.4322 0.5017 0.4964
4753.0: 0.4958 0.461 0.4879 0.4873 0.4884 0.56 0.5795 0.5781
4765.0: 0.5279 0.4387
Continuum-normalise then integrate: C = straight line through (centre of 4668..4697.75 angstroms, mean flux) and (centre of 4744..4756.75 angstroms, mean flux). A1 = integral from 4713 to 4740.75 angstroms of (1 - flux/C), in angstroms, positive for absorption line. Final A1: -0.92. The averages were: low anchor 0.543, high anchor 0.479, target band 0.518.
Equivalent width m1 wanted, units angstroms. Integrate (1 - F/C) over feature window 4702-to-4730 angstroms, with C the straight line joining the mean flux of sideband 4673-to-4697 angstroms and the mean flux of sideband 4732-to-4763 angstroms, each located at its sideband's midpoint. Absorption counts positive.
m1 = 0.8 angstroms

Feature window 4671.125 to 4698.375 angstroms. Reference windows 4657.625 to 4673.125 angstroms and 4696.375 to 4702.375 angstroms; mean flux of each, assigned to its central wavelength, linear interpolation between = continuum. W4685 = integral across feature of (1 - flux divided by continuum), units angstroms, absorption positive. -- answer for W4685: -1.5 angstroms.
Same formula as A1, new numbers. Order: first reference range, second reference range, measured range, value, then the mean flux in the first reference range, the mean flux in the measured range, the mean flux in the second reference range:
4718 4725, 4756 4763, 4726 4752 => 1.53 angstroms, 0.538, 0.501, 0.526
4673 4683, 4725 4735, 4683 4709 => 0.32 angstroms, 0.544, 0.521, 0.497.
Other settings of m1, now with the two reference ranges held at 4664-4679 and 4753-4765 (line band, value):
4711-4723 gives 0.1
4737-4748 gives 0.3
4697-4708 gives 0.6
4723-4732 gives 0.2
